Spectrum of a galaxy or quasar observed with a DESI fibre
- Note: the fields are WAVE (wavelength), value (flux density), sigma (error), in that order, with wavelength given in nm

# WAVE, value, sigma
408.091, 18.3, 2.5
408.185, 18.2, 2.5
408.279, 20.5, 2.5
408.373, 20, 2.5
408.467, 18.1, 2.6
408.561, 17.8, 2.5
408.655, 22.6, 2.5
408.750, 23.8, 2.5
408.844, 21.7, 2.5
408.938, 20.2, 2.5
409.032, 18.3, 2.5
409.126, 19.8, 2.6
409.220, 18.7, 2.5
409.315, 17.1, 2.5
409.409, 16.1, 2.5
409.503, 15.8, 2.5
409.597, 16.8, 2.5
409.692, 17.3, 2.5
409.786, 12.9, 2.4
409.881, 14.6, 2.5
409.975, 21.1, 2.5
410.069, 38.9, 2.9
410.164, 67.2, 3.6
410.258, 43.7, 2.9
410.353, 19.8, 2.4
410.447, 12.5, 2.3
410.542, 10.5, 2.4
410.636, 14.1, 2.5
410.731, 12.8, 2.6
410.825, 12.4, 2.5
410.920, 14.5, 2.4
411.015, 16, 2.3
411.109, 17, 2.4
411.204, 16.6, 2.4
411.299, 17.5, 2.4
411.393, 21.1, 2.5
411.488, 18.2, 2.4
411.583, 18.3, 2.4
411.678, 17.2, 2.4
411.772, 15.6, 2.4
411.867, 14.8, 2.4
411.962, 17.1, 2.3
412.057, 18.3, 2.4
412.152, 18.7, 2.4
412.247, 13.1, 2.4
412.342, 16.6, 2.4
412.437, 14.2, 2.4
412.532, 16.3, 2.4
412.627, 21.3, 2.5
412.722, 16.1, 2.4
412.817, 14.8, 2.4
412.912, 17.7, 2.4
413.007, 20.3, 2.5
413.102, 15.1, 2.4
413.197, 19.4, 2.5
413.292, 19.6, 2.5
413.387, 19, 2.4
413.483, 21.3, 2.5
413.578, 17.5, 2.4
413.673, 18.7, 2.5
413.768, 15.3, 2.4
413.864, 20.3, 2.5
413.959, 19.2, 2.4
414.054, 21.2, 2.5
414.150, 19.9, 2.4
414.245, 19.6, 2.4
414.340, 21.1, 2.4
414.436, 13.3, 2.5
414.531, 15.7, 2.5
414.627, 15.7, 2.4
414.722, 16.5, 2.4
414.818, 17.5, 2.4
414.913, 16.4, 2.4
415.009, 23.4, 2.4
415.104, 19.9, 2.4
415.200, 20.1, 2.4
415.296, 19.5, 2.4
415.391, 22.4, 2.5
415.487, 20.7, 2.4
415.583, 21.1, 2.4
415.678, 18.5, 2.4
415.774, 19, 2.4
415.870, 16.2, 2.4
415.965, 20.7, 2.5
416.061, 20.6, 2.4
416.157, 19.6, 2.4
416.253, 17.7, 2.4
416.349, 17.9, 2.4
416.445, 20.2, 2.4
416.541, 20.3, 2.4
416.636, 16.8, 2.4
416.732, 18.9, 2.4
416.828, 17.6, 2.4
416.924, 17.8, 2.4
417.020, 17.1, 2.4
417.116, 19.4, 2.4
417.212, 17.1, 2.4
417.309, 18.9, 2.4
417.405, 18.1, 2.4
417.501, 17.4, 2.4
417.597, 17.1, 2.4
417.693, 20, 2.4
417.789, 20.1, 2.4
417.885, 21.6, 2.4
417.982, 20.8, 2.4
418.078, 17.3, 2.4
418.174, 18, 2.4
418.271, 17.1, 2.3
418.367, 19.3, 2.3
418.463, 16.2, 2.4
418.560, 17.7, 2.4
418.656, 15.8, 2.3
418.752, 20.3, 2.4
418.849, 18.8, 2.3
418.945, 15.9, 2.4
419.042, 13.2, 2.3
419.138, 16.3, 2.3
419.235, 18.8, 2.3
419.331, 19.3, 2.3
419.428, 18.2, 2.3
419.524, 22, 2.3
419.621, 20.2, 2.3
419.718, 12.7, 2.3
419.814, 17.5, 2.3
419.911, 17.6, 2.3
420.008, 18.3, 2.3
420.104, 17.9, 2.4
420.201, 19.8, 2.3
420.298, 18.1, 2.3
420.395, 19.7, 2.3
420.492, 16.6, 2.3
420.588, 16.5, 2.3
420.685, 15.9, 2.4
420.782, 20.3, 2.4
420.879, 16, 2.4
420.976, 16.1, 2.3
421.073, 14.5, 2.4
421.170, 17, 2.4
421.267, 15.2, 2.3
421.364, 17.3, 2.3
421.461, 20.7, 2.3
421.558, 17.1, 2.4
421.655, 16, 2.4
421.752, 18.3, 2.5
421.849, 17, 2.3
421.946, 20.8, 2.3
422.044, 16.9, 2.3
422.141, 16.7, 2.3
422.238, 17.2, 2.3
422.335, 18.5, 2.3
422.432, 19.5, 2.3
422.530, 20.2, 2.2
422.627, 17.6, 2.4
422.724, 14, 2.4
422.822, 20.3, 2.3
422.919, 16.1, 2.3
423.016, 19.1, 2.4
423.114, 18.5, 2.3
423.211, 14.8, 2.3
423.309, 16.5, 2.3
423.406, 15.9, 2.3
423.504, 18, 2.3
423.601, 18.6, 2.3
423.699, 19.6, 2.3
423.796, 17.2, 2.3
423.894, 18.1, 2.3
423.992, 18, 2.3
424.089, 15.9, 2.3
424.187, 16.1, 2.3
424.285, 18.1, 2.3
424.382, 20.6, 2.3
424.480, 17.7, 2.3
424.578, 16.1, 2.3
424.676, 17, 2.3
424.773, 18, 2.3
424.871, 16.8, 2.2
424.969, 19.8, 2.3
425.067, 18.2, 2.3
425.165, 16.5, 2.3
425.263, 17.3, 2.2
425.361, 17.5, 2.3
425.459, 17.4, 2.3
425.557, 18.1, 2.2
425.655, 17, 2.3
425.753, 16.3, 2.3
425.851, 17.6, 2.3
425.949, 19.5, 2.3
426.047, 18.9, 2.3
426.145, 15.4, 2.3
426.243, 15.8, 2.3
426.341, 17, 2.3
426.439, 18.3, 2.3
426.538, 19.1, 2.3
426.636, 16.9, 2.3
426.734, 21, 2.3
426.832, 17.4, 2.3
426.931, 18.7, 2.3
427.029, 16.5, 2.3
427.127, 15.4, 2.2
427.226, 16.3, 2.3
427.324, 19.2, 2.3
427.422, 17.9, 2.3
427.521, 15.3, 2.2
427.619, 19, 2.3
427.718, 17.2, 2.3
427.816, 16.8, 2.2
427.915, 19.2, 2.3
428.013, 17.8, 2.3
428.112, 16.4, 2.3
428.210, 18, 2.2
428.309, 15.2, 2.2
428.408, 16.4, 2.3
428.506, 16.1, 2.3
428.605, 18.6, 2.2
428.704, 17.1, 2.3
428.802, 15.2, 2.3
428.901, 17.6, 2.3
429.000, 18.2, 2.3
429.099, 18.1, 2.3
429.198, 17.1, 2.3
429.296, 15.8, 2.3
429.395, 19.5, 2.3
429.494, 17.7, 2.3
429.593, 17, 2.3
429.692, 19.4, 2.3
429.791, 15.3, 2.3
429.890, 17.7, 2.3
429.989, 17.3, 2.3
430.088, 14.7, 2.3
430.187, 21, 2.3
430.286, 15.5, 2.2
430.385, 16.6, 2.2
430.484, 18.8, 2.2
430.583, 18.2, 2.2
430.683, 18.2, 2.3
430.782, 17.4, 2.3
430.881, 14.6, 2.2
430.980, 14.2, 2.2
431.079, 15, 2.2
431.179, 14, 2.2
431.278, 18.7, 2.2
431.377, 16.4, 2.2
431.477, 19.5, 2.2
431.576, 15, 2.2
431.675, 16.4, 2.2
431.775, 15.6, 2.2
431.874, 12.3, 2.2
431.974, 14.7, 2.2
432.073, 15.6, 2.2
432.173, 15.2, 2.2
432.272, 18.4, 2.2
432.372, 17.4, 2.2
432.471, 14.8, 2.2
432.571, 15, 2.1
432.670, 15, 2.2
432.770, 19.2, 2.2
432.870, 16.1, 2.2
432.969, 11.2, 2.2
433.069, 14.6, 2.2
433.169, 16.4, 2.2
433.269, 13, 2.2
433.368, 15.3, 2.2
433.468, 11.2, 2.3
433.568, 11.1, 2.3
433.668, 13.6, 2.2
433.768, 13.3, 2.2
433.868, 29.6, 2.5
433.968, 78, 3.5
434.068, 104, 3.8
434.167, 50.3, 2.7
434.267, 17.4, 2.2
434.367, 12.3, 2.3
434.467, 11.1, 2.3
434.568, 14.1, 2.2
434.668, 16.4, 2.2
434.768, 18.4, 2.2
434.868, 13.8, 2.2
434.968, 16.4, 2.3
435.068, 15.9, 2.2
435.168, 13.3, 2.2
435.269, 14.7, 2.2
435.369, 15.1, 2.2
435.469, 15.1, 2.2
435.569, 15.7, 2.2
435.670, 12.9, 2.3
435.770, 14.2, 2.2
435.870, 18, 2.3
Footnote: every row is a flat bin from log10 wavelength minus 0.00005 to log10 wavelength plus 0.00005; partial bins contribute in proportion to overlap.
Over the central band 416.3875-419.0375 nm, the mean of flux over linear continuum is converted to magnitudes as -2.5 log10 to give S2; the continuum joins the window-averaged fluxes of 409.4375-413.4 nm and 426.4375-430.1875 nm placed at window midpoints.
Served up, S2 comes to 0.00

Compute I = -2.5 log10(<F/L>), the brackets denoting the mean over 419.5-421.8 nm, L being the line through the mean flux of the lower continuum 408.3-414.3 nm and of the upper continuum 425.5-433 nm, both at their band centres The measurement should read 0.028 mag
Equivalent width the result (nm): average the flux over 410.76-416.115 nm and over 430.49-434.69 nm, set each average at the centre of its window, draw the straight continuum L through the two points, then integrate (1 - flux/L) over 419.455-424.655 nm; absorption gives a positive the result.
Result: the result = 0.35 nm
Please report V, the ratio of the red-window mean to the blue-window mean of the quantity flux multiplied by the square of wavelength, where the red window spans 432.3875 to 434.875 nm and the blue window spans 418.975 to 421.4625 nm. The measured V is 1.39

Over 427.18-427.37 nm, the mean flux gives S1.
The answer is 17.8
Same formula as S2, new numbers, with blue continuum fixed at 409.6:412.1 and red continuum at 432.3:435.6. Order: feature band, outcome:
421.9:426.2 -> 0.160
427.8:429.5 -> 0.195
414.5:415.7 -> 0.057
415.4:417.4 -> 0.073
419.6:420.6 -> 0.150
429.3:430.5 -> 0.187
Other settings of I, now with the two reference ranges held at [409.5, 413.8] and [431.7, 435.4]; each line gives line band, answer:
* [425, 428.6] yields 0.14 mag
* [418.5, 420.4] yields 0.09 mag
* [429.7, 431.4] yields 0.20 mag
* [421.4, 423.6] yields 0.11 mag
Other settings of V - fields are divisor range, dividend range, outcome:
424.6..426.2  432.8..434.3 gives 1.64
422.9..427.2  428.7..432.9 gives 0.97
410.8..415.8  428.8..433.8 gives 0.97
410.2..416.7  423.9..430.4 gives 1.02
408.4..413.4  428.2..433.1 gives 0.95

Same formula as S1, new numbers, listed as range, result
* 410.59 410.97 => 13.4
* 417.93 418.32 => 18.3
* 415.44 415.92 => 19.1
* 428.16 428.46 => 16.6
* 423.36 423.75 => 18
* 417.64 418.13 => 19.9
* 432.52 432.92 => 16.3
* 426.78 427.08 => 17.6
